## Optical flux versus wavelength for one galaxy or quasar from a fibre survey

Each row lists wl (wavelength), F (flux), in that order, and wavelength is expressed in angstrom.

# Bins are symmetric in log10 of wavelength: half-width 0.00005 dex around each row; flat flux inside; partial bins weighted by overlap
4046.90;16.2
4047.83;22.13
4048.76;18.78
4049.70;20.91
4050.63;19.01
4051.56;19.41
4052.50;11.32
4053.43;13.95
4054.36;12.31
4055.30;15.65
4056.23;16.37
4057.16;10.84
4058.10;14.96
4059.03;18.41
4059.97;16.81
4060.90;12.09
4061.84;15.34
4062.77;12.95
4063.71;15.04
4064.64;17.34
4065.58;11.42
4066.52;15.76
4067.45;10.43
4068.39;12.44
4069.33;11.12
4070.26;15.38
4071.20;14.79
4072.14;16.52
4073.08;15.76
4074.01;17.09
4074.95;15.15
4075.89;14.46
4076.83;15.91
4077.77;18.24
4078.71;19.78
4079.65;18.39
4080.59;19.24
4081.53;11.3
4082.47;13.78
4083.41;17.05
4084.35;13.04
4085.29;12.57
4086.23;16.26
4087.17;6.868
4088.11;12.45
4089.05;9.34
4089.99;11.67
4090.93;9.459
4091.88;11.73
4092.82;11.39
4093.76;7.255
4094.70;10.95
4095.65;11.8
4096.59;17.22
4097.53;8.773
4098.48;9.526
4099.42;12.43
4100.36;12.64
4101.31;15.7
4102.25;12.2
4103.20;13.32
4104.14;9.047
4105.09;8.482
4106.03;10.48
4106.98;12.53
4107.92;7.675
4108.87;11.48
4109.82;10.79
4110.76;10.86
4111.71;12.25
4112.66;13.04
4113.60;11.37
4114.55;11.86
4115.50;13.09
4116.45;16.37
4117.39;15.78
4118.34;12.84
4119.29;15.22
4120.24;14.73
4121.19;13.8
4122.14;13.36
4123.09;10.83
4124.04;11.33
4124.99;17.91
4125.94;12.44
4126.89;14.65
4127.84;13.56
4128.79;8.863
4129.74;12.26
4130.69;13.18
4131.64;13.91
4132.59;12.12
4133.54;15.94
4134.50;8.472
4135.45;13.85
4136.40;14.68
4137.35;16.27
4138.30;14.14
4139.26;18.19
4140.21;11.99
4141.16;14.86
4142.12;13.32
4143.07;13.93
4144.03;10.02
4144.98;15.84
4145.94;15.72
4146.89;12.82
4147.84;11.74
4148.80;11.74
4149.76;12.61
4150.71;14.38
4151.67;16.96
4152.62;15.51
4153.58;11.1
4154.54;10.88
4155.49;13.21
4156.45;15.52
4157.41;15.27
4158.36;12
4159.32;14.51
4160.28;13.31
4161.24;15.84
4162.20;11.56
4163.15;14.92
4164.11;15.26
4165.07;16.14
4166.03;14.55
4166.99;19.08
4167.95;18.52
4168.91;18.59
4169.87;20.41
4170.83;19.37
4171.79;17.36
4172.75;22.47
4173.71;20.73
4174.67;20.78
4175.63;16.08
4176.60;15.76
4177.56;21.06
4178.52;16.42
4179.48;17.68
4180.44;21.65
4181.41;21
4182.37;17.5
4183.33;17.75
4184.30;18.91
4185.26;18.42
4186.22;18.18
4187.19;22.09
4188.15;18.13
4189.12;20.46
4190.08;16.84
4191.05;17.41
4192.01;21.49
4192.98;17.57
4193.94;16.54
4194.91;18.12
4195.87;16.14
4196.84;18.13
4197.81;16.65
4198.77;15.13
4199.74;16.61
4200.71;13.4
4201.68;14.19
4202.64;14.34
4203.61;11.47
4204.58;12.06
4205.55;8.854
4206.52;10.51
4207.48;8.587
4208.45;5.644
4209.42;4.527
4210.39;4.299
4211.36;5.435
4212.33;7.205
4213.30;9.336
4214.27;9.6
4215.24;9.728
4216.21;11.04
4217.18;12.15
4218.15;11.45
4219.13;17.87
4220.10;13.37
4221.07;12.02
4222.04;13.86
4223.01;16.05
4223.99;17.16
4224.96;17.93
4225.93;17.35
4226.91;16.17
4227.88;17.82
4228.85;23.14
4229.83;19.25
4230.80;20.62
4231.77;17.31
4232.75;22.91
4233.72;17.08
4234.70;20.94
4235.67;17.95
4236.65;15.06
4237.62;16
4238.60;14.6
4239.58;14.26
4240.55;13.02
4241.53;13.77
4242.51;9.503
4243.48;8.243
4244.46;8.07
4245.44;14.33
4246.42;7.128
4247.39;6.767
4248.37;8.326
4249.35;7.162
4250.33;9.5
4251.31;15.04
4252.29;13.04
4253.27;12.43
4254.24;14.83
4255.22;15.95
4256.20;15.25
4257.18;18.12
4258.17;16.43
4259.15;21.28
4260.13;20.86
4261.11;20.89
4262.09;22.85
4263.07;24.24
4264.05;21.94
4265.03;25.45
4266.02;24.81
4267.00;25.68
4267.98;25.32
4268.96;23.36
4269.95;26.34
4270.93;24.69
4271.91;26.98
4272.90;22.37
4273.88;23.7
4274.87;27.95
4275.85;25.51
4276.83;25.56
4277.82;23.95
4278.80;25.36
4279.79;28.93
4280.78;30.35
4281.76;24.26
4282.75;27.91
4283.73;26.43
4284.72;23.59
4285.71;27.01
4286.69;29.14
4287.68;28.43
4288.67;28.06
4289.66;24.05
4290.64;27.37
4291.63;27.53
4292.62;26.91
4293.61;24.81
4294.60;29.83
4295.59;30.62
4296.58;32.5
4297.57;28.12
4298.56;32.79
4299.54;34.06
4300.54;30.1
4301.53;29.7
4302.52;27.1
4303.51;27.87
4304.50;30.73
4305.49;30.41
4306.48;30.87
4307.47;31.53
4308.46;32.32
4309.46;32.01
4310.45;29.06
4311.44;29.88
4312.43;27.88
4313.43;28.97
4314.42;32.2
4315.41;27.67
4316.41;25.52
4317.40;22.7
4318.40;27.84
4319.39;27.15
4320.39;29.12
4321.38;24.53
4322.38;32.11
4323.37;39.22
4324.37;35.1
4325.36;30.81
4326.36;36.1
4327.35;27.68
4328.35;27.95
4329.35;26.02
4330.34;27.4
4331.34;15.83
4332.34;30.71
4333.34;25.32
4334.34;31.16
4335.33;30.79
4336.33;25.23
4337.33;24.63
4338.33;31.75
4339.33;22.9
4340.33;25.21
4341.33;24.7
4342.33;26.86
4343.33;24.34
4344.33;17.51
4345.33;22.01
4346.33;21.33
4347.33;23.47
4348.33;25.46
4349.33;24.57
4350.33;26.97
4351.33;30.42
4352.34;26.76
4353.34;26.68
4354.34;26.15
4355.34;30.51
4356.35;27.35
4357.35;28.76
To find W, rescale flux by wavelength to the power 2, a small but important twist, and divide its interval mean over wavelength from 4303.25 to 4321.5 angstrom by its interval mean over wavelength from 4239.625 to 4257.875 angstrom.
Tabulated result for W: 2.5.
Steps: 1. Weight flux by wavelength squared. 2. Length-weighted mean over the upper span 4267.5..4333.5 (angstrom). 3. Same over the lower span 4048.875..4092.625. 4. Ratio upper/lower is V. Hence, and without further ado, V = 2.16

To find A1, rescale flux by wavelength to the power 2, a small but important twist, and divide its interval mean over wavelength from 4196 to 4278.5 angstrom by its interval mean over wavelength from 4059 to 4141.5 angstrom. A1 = 1.29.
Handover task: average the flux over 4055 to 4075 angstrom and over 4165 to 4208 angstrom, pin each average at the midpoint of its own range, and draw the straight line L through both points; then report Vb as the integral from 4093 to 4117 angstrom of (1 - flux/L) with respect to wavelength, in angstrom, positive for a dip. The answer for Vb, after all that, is 5.9 angstrom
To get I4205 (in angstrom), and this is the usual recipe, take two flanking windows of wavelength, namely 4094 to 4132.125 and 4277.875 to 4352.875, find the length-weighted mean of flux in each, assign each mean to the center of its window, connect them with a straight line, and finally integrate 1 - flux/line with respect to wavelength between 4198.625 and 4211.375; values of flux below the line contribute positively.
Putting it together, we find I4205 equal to 5.89 angstrom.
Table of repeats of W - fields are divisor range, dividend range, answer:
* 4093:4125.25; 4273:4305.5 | 2.48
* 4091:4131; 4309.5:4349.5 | 2.47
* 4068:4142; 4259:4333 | 2.30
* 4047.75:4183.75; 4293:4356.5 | 2.16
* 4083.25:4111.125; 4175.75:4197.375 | 1.68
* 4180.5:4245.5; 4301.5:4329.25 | 2.10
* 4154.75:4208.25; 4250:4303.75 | 1.55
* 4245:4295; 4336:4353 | 1.18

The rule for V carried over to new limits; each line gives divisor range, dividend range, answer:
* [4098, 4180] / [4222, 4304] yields 1.60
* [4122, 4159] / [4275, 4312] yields 2.27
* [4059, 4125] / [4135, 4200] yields 1.29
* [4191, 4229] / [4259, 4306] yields 2.06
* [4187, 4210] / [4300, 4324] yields 2.12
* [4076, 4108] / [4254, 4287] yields 2.05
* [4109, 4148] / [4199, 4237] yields 1.07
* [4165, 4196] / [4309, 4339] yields 1.65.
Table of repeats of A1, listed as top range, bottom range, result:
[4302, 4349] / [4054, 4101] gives 2.27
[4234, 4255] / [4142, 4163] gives 0.96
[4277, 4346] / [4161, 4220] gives 1.94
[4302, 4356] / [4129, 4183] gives 1.95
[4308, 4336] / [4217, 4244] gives 1.89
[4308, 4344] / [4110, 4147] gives 2.30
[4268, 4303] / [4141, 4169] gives 2.03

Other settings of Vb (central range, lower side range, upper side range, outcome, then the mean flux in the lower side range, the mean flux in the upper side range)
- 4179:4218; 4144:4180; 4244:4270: 4.56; 15.8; 17.1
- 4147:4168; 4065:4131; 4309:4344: 3.44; 13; 28.1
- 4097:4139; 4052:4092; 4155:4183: 8.04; 14.2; 17.1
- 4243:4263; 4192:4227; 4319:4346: 4.59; 12.9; 27.4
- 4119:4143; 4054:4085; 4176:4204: 4.00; 15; 17.6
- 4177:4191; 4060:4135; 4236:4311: -0.90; 13.1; 22.7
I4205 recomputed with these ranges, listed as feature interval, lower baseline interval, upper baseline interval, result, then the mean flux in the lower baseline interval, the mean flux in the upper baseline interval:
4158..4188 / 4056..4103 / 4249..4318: 2.1 angstrom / 13.7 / 25.3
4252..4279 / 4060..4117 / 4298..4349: 2.7 angstrom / 13.1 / 28.1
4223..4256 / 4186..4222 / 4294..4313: 7.5 angstrom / 13.4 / 30.3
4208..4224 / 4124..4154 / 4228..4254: 4.1 angstrom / 13.6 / 14.1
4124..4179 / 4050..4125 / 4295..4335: 9.4 angstrom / 13.5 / 29.5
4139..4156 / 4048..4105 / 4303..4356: 4.1 angstrom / 14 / 27.8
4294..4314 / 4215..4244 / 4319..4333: -3.2 angstrom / 15.6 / 29.2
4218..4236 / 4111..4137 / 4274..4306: 4.0 angstrom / 13.2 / 28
